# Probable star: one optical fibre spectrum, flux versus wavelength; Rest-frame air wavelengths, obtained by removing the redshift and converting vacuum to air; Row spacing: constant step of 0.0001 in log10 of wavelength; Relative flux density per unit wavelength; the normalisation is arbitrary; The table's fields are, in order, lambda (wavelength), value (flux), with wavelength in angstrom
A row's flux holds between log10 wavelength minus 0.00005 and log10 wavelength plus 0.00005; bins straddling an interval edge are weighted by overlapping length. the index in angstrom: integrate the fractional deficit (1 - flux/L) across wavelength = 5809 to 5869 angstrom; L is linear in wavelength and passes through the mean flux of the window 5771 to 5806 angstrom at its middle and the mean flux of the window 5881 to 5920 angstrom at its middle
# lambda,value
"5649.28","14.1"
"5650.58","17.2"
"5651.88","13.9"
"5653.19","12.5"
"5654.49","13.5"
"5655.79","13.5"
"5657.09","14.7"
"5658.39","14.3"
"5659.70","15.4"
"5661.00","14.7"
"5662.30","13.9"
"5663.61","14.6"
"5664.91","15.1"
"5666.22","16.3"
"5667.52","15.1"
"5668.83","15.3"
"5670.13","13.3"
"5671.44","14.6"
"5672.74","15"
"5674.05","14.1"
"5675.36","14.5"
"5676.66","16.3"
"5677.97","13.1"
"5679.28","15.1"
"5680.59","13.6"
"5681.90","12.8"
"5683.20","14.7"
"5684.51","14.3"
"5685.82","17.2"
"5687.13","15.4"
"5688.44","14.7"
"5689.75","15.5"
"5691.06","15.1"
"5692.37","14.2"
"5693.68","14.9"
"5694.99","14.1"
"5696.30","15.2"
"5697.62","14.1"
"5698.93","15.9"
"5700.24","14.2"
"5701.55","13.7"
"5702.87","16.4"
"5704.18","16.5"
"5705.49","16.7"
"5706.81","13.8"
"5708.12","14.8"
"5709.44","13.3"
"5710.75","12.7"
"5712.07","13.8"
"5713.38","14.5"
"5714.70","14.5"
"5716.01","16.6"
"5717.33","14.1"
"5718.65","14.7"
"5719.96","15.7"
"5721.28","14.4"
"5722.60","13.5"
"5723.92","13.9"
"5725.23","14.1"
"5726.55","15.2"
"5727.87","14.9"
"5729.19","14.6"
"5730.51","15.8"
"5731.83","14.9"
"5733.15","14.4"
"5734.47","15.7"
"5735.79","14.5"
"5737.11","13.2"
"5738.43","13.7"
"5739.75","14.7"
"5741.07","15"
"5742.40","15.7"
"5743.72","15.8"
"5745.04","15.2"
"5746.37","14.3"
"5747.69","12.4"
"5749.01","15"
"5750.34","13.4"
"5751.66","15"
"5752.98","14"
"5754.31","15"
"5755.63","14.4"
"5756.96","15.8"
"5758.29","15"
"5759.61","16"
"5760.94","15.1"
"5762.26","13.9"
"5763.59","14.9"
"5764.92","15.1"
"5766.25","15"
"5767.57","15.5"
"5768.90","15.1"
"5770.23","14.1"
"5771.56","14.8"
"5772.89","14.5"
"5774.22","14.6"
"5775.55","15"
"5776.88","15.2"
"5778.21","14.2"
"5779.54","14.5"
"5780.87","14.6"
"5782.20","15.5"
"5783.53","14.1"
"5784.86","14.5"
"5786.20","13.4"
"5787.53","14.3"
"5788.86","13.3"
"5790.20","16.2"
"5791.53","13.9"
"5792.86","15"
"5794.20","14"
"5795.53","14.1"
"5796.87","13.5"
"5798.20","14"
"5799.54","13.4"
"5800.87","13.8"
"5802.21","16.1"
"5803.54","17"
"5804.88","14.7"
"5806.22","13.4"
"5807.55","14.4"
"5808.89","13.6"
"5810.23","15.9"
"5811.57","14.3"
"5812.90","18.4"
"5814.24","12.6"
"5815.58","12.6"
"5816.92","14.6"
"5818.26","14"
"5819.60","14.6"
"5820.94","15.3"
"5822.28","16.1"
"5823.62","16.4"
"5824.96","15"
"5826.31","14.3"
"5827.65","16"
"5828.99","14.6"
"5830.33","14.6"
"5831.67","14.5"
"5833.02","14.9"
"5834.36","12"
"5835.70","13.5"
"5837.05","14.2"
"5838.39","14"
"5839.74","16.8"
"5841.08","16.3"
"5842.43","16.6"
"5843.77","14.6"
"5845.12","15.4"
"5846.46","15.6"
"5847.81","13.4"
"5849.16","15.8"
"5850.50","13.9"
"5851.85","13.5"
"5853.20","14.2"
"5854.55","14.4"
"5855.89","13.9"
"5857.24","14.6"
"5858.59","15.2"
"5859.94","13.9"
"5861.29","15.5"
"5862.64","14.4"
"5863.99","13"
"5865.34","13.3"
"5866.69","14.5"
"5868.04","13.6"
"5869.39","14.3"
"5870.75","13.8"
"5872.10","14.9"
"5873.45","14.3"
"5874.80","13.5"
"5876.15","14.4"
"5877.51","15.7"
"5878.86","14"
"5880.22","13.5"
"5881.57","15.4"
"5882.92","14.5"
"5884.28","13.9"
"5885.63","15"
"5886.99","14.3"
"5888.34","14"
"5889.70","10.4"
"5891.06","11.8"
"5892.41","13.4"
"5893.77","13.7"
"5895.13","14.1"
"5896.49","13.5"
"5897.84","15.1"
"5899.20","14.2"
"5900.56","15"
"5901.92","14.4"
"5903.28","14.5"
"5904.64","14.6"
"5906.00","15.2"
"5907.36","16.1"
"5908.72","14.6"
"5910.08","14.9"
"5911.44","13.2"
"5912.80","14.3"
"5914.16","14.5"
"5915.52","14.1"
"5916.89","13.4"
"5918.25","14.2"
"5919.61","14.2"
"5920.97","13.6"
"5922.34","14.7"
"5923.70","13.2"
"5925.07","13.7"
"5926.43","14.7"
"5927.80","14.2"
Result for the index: -1.2 angstrom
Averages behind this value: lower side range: 14.5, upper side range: 14.2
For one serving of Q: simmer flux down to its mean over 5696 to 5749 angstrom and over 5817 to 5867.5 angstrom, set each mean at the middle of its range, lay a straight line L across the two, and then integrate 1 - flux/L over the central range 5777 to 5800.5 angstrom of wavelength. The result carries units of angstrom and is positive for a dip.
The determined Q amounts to 0.63 angstrom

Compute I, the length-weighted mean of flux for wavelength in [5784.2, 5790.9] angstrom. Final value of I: 14.3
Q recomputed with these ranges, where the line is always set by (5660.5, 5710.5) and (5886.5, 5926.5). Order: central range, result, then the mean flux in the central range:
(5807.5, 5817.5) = -0.1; 14.6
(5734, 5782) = -0.6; 14.7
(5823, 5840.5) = -0.5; 14.7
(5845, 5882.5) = -0.4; 14.3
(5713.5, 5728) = 0.0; 14.7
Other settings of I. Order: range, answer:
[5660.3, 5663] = 14.3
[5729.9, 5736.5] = 15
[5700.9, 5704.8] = 15.5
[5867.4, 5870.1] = 13.9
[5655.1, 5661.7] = 14.5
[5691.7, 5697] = 14.6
